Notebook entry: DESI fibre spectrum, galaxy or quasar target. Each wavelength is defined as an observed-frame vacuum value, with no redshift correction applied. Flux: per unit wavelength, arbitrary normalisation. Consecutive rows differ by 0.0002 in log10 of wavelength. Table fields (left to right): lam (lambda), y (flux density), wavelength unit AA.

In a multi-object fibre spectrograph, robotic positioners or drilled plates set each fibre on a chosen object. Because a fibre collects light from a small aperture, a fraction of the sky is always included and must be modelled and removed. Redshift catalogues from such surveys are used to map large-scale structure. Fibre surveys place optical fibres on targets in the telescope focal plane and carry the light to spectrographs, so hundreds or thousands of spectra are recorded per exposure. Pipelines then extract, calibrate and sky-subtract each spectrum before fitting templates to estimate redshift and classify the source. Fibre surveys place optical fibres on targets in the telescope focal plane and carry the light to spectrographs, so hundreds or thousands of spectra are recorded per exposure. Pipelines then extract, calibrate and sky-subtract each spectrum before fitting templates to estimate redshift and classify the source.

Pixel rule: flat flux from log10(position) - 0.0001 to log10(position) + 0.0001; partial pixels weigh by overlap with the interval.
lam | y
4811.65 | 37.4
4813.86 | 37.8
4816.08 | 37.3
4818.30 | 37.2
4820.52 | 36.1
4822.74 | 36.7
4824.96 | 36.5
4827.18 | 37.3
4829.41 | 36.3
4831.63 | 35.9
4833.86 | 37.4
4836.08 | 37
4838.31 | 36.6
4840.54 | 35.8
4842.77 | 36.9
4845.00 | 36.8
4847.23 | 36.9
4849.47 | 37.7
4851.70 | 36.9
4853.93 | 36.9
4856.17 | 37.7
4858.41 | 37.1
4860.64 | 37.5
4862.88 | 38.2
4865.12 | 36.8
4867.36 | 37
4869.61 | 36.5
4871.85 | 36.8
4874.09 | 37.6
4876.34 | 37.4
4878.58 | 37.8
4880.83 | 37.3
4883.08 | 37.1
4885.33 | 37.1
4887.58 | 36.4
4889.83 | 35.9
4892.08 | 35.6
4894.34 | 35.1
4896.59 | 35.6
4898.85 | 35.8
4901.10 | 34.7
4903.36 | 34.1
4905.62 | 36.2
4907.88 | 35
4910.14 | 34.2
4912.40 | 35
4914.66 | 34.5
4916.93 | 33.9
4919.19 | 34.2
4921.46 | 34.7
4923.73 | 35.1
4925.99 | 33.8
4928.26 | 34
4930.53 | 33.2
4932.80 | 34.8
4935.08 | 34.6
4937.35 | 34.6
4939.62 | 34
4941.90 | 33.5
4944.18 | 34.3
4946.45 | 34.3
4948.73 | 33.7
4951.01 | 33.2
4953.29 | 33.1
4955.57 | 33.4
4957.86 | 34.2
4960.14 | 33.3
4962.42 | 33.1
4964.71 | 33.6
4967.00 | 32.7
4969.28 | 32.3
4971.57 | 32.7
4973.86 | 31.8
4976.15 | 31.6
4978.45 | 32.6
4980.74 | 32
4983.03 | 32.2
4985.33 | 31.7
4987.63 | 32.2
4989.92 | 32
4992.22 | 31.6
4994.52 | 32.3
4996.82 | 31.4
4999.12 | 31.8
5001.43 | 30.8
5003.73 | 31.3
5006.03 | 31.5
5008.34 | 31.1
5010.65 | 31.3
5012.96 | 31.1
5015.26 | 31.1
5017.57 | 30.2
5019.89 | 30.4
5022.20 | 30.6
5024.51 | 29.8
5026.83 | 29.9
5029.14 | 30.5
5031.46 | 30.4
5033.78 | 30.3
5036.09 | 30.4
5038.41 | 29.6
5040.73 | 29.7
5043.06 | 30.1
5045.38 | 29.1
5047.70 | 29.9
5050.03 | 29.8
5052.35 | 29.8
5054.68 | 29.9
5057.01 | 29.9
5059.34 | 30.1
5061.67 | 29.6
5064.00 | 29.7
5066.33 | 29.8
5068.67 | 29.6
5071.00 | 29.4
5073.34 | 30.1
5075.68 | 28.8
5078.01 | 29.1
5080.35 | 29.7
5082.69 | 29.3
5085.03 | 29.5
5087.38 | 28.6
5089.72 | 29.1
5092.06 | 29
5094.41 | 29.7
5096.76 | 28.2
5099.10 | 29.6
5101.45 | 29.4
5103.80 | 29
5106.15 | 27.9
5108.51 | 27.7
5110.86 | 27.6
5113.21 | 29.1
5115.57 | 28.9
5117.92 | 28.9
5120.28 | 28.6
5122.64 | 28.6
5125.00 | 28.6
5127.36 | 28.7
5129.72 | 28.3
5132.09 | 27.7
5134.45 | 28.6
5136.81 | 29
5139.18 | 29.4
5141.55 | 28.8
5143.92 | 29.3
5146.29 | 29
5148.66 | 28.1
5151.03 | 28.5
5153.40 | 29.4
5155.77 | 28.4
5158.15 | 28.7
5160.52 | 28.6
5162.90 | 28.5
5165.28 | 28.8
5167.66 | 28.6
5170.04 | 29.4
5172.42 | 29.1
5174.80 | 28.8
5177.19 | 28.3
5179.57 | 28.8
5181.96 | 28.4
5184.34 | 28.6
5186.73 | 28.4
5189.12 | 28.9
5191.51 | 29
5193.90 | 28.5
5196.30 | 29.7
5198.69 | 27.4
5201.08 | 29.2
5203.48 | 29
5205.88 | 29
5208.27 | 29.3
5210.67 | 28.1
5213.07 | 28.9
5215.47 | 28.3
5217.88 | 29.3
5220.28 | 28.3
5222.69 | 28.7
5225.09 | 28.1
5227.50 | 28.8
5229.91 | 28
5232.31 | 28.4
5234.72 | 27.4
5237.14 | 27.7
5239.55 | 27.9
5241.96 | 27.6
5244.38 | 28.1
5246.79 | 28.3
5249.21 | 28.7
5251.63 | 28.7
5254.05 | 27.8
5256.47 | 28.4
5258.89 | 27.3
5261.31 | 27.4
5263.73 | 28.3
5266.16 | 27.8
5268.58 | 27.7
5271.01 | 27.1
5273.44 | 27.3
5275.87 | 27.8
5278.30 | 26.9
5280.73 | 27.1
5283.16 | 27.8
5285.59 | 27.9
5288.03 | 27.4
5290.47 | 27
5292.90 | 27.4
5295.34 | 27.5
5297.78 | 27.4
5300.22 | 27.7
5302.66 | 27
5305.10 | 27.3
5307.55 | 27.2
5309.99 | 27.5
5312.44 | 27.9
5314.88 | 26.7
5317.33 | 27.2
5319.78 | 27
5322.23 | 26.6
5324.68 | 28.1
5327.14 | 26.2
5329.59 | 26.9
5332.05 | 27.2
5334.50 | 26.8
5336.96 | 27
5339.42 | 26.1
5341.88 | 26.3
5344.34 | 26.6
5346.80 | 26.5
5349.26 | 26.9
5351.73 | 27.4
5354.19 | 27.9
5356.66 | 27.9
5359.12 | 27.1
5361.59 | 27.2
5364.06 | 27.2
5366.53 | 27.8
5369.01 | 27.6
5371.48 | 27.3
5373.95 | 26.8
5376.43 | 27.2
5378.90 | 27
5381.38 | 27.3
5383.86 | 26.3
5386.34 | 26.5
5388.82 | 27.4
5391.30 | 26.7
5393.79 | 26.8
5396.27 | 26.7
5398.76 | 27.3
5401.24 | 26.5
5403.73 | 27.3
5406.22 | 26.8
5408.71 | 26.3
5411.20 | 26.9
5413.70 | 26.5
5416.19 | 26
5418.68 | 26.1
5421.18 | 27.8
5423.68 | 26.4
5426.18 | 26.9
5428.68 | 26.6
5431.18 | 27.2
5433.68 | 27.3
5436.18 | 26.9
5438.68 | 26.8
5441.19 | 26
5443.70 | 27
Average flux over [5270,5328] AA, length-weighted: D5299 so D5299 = 27.3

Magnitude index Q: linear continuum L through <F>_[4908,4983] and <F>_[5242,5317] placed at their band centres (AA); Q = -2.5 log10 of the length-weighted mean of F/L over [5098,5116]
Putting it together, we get 0.08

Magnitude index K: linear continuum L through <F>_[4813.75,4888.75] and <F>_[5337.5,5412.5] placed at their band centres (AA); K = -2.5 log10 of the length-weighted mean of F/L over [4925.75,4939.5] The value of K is 0.04 mag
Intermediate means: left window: 37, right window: 27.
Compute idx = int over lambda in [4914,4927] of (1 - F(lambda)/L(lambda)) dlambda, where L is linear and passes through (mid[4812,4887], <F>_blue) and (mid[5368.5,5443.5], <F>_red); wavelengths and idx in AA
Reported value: 0.5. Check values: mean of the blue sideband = 37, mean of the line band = 34.4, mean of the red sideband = 26.8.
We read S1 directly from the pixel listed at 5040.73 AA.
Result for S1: 29.7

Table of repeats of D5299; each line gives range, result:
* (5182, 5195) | 28.7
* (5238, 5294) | 27.7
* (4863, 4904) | 36.4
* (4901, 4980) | 33.8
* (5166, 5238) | 28.6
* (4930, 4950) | 34.1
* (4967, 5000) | 32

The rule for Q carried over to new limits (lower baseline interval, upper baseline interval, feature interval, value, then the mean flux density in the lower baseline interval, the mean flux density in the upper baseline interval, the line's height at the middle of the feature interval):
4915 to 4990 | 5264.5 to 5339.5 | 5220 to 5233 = 0.007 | 33.4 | 27.3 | 28.6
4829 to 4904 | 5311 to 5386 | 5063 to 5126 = 0.111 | 36.7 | 27.1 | 32.1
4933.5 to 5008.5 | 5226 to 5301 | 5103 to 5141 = 0.060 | 32.7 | 27.8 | 30.2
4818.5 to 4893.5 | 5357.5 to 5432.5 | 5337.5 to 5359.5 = 0.032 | 36.9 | 26.9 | 27.8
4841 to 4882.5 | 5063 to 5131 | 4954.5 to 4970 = 0.014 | 37.2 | 29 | 33.7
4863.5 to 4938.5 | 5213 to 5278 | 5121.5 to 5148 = 0.064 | 35.5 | 28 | 30.5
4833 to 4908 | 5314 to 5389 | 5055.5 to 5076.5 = 0.107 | 36.6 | 27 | 32.7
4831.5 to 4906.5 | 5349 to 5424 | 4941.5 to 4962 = 0.046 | 36.7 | 27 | 35.1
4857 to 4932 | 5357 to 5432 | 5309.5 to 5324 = 0.044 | 35.8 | 26.9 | 28.3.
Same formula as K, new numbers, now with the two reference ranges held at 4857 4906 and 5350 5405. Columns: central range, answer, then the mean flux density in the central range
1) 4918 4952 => 0.04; 34.1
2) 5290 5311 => 0.05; 27.4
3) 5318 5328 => 0.05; 27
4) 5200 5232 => 0.06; 28.7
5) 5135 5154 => 0.09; 28.9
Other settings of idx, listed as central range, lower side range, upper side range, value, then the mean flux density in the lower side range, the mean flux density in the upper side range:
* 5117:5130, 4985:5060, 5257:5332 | 0.3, 30.6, 27.4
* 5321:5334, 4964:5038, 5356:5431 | 0.3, 31.4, 26.9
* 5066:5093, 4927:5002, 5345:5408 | 1.7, 32.9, 27.1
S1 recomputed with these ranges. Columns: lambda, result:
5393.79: 26.8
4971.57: 32.7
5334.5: 26.8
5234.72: 27.4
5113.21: 29.1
